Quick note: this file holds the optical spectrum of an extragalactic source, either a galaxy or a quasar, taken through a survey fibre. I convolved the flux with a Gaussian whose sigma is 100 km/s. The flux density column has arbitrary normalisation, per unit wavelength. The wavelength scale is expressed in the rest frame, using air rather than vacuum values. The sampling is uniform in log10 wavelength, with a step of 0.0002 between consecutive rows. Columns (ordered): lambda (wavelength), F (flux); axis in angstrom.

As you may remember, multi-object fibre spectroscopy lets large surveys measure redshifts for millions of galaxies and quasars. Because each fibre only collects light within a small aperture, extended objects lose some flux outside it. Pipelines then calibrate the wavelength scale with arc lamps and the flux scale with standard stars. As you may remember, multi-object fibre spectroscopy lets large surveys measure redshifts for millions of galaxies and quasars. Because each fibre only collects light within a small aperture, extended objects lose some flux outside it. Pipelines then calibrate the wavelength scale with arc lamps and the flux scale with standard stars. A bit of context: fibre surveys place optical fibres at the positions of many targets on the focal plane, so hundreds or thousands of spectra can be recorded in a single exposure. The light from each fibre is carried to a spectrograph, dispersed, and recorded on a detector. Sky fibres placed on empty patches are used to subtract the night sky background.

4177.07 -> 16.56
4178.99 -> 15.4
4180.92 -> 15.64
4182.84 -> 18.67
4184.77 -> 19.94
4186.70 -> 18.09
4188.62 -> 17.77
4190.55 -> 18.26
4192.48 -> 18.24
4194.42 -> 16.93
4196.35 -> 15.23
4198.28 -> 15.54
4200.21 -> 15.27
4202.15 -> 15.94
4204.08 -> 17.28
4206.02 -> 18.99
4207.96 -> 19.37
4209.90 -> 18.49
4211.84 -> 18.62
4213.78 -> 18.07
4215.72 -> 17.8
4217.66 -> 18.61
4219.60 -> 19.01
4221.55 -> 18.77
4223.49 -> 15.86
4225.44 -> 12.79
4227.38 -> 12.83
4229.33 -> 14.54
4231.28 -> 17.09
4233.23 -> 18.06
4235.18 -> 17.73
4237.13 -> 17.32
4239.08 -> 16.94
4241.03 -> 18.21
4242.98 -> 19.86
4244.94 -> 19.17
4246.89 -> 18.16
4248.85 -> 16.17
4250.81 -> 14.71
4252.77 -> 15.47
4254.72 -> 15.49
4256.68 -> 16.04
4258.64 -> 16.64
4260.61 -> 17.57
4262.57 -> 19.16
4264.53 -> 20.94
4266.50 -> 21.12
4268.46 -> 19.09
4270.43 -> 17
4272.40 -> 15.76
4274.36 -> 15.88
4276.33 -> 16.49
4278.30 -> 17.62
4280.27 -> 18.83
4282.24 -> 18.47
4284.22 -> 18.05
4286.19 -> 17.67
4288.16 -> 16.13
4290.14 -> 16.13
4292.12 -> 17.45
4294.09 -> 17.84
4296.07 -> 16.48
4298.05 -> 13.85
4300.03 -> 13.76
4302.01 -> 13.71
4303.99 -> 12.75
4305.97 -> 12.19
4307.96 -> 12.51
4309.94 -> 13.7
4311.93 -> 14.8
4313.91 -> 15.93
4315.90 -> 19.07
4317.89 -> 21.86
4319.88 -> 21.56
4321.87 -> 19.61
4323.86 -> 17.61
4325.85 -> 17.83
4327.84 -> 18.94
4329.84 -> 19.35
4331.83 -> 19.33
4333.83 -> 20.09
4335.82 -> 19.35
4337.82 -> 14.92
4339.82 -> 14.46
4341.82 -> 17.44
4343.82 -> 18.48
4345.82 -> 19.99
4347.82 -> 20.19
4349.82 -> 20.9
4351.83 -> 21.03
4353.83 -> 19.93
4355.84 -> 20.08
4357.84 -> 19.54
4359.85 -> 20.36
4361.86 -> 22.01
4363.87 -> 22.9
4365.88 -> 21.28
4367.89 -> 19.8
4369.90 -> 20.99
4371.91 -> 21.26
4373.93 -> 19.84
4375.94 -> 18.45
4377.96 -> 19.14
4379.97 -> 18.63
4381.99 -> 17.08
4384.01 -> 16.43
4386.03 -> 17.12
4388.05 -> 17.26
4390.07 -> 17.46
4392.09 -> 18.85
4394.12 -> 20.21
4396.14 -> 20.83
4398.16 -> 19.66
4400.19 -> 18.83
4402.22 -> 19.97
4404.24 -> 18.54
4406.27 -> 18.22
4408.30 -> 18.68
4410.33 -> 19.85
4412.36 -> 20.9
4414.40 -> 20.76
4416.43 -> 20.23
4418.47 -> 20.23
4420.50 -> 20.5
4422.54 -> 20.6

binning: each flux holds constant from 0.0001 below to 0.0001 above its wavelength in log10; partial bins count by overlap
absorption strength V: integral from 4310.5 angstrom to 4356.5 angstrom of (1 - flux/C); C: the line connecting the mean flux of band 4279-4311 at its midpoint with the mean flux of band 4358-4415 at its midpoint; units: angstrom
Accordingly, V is -4.09 angstrom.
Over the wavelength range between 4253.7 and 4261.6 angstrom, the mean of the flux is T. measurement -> 16.4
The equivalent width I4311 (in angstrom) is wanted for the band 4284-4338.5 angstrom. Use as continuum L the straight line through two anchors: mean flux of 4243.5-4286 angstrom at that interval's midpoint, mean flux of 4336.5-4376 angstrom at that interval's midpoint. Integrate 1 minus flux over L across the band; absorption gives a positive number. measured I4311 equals 5.24 angstrom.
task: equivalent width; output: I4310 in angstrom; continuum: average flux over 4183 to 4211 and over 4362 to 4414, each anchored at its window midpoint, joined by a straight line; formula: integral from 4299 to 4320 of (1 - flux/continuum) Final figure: 3.7 angstrom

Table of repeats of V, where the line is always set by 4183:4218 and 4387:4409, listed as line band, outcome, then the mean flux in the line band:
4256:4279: 0.4 angstrom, 17.8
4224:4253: 2.1 angstrom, 16.6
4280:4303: 2.3 angstrom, 16.5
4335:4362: -0.7 angstrom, 19.1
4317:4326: -0.7 angstrom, 19.8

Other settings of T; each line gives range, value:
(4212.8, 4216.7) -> 18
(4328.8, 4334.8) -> 19.6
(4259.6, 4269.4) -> 19.6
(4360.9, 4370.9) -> 21.4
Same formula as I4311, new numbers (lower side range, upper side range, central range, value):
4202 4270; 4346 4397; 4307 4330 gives 1.4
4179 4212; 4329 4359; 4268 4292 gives 1.5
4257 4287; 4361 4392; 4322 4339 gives 0.2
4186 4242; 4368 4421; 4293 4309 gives 3.5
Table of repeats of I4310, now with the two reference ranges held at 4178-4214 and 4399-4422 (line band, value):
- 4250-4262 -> 1.3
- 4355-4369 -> -1.2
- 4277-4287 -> 0.1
